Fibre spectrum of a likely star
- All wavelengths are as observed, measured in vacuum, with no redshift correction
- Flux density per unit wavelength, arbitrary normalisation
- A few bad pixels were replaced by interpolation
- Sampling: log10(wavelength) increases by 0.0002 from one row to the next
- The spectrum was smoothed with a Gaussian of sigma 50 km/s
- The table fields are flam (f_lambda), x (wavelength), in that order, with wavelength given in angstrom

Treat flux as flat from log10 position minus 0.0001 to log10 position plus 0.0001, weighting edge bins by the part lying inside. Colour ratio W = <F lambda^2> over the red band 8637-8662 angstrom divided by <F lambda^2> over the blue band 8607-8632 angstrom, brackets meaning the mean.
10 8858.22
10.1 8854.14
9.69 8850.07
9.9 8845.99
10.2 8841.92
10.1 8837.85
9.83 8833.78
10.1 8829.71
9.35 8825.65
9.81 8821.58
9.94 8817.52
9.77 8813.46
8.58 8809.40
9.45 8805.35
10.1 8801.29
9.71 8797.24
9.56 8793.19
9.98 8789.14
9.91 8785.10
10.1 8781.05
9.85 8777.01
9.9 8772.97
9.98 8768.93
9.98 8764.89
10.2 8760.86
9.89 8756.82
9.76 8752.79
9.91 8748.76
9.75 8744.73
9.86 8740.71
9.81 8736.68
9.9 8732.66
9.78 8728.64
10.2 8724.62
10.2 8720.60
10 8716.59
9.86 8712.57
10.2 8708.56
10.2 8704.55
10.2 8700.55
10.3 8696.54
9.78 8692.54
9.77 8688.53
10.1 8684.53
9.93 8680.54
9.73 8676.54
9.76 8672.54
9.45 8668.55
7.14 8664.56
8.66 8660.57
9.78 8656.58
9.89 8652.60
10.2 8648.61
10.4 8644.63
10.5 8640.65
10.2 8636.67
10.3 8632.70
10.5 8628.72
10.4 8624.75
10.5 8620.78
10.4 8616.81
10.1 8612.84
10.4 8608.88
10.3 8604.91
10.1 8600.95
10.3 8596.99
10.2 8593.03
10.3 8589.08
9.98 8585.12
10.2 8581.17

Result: 0.97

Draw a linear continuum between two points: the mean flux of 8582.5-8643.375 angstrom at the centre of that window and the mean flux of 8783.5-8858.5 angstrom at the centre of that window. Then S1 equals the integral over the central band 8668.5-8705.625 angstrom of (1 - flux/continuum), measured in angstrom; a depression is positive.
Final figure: 0.6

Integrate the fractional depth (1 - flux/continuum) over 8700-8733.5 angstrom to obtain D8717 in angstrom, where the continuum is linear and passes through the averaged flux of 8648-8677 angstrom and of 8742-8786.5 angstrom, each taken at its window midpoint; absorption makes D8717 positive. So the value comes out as -1.5 angstrom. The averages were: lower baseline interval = 9.26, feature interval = 10.1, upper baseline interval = 9.93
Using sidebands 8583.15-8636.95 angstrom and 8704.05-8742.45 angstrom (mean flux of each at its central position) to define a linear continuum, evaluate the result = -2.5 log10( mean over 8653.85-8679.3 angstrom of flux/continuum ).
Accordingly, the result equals 0.11 mag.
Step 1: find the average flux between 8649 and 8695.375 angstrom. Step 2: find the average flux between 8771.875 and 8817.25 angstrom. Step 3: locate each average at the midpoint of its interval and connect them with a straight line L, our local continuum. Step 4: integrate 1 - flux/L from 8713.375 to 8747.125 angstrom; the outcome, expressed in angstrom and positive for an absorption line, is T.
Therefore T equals -1.16 angstrom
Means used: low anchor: 9.49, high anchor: 9.72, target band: 9.93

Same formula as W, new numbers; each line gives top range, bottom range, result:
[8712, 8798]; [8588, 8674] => 1.02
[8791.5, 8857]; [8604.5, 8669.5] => 1.03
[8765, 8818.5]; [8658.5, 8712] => 1.04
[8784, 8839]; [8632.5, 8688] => 1.04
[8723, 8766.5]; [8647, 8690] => 1.06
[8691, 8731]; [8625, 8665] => 1.03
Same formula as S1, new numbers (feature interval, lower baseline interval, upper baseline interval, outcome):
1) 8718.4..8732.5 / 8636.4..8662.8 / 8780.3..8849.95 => -0.27 angstrom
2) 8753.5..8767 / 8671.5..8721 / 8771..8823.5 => -0.22 angstrom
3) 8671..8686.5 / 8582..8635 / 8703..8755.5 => 0.32 angstrom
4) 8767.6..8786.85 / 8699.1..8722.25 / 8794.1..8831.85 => -0.28 angstrom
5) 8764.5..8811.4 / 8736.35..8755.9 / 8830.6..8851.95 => 0.61 angstrom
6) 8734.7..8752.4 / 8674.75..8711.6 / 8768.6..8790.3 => 0.28 angstrom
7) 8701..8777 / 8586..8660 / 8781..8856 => 0.02 angstrom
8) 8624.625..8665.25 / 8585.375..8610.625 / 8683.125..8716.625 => 1.12 angstrom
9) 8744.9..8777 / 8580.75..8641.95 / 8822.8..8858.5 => 0.37 angstrom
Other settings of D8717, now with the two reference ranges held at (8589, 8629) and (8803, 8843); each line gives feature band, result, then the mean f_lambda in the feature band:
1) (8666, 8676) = 0.6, 9.49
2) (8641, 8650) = -0.1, 10.3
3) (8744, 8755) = 0.1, 9.81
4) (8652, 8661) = 0.6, 9.51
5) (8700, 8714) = -0.1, 10.1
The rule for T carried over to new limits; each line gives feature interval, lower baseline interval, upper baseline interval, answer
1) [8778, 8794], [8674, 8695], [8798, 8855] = -0.2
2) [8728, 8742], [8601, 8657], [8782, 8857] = 0.2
